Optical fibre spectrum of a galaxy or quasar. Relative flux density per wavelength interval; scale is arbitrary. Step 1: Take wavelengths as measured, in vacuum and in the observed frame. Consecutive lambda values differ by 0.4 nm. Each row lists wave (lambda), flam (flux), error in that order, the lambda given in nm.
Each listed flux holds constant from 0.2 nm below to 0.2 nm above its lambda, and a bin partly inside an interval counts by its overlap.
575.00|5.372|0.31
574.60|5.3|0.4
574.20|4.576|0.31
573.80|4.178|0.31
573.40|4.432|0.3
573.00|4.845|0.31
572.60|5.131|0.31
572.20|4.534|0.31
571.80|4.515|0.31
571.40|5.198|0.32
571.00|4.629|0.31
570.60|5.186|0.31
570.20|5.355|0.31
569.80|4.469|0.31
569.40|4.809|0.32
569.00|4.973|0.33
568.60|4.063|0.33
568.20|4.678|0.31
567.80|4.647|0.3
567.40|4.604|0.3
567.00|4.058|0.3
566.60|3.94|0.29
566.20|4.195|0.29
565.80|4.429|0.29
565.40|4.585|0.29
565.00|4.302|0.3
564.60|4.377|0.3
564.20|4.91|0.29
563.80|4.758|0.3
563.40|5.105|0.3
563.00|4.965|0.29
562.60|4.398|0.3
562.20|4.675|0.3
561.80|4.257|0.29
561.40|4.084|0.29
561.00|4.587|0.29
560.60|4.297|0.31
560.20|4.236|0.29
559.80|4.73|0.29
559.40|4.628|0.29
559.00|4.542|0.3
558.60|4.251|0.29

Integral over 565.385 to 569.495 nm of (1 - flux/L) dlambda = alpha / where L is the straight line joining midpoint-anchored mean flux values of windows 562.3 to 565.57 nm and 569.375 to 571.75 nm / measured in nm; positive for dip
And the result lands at 0.32 nm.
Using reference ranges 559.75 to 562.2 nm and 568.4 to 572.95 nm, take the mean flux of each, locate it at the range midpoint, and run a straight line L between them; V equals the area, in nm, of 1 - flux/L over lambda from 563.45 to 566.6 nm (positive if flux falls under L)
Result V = 0.03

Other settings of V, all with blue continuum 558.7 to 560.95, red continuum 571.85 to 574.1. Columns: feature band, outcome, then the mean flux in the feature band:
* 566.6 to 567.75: 0.06 nm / 4.3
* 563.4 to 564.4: -0.08 nm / 4.89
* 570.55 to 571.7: -0.09 nm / 4.94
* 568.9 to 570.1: -0.05 nm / 4.78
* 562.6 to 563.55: -0.08 nm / 4.9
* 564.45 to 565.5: 0.03 nm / 4.41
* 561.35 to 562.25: 0.04 nm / 4.33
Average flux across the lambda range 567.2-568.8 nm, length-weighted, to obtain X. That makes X 4.5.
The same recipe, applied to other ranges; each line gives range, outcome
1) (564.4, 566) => 4.42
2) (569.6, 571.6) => 4.97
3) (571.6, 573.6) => 4.69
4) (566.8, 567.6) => 4.33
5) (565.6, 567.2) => 4.16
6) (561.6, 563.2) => 4.57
